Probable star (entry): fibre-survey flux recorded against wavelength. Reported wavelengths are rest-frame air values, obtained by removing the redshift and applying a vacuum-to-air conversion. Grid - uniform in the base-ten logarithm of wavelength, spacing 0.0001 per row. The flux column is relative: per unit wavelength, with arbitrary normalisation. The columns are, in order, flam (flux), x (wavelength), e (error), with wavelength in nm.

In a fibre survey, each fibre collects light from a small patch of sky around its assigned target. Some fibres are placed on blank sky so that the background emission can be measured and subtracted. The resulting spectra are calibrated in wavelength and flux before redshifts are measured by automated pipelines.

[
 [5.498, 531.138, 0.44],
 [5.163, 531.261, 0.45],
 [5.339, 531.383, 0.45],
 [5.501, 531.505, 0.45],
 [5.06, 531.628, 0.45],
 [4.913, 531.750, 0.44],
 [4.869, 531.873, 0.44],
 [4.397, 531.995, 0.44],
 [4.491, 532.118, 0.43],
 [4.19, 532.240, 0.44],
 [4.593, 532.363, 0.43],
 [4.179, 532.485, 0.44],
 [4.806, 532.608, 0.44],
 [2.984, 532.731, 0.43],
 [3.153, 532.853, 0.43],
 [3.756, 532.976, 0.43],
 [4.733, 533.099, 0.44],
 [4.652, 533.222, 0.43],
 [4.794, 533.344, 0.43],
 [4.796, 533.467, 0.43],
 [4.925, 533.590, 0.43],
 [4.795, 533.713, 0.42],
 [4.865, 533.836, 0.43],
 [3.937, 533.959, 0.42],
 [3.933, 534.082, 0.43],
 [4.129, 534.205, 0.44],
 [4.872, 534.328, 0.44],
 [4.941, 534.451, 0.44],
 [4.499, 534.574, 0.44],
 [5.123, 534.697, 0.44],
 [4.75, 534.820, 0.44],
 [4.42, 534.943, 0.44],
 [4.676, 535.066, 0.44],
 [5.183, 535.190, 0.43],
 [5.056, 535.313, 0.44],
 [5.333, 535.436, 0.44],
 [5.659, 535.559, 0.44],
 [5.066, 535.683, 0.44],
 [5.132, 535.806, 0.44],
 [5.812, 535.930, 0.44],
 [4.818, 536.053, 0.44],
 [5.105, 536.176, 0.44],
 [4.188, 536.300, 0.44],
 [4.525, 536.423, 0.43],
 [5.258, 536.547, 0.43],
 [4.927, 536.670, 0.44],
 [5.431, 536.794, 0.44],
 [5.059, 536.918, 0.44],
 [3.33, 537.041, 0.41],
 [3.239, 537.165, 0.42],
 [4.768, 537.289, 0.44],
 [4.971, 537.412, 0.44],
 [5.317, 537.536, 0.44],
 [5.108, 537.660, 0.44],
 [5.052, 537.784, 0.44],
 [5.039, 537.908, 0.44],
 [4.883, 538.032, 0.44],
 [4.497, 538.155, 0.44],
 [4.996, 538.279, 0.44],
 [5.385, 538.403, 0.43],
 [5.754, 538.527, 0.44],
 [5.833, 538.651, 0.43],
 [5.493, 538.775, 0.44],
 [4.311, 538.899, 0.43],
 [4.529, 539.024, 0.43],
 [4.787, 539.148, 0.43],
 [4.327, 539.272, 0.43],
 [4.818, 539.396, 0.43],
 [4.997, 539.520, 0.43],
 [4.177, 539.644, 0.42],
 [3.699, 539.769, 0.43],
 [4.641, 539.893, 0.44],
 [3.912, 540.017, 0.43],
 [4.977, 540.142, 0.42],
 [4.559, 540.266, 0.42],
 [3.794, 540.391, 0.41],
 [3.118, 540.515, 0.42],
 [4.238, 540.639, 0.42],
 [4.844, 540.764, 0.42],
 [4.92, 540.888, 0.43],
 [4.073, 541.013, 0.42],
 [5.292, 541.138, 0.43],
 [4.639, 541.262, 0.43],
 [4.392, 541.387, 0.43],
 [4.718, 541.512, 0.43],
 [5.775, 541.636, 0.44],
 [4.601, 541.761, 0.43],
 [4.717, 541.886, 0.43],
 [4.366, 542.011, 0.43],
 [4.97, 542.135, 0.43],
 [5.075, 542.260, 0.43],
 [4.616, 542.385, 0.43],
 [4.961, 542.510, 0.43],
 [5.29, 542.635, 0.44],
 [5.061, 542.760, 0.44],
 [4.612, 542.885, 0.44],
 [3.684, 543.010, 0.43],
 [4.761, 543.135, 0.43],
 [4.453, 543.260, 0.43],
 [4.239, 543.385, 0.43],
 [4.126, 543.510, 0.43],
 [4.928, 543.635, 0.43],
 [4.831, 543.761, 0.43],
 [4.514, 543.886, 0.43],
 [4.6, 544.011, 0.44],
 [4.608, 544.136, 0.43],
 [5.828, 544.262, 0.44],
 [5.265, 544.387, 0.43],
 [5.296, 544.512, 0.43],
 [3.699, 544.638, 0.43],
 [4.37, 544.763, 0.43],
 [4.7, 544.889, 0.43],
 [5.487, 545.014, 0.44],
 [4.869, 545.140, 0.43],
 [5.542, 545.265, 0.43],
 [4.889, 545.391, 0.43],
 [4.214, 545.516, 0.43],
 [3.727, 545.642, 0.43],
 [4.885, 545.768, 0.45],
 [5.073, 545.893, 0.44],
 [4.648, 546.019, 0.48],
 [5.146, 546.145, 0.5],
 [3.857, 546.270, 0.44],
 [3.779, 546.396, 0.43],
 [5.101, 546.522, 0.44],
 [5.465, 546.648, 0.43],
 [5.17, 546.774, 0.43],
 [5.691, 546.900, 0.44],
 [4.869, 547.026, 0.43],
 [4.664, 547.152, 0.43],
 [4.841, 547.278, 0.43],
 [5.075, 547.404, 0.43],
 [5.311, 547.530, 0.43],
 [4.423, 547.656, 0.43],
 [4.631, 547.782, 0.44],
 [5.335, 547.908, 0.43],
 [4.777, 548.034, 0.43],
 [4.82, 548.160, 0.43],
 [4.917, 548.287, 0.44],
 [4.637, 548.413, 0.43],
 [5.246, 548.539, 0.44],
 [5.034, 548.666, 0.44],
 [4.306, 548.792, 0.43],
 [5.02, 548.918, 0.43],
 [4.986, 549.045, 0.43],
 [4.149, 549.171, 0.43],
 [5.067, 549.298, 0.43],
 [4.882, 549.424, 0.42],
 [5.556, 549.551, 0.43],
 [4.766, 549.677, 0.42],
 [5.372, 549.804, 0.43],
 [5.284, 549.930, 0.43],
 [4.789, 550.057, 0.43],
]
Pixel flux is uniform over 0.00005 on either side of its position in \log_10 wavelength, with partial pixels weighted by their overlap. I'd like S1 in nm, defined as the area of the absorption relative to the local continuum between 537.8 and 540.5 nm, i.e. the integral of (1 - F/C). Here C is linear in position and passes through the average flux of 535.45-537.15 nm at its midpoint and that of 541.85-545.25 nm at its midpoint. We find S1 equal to 0.077 nm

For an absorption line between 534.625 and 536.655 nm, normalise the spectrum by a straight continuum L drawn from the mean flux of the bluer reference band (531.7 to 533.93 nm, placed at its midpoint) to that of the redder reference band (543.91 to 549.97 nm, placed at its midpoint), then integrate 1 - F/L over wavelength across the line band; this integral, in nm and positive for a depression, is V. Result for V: -0.22 nm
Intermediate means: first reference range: 4.43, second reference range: 4.87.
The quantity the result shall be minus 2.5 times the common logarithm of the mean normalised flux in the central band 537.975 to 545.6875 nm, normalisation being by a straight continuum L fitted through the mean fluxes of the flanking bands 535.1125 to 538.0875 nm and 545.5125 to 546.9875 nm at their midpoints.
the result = 0.03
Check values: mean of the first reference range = 4.92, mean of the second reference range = 4.75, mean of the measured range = 4.7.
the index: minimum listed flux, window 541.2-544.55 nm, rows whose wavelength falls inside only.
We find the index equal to 3.684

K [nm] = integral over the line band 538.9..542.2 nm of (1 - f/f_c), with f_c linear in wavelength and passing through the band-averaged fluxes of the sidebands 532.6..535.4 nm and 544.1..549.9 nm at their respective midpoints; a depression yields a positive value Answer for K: 0.12 nm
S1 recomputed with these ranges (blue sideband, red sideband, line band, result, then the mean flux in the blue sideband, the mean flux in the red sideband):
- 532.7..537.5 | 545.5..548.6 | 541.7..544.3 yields 0.04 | 4.67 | 4.82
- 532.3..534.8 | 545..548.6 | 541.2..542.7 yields -0.05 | 4.43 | 4.86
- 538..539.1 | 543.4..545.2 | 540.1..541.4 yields 0.14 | 5.08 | 4.78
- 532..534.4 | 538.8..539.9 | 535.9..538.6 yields -0.26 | 4.35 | 4.5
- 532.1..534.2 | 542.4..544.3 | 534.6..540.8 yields -0.41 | 4.32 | 4.68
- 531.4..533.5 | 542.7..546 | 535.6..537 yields -0.14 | 4.48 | 4.7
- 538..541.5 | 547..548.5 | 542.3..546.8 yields 0.04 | 4.64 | 4.87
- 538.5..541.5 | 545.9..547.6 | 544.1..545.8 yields 0.00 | 4.58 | 4.9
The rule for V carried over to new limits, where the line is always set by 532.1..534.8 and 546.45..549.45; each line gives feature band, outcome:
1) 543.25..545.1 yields 0.02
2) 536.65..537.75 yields -0.03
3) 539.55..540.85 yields 0.12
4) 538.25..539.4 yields -0.11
